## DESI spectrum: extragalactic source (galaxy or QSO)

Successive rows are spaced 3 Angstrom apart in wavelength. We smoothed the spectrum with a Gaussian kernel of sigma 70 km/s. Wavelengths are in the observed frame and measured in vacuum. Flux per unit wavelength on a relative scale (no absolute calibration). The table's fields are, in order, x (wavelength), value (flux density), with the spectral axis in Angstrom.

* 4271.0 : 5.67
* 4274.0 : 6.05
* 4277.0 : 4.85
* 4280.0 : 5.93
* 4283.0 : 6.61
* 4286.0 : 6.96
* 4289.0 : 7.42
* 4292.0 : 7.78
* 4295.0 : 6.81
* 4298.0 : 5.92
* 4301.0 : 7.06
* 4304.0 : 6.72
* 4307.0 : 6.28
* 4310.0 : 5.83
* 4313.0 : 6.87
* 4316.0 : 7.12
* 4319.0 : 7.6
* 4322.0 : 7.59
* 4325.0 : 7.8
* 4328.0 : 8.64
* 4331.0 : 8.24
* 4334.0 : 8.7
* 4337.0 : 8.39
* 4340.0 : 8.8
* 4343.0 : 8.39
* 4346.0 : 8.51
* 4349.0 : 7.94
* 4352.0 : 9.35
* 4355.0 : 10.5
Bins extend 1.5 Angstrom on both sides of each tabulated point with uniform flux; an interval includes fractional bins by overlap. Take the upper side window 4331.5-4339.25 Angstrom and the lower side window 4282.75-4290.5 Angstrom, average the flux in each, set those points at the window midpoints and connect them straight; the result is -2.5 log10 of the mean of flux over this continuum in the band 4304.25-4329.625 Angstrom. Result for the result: 0.11 mag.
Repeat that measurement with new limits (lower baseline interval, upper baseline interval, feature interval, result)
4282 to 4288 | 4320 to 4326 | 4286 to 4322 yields 0.06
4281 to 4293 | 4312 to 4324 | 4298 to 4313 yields 0.13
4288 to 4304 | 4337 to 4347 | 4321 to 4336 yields -0.02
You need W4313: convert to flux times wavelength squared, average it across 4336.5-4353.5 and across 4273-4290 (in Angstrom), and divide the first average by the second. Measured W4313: 1.41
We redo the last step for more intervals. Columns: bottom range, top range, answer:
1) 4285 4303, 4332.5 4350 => 1.24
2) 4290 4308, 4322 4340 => 1.24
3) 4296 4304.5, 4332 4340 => 1.33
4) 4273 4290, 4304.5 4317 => 1.05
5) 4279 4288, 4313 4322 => 1.13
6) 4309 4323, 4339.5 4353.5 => 1.24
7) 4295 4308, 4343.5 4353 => 1.33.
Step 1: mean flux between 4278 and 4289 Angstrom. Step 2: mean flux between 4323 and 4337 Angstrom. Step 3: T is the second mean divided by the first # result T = 1.3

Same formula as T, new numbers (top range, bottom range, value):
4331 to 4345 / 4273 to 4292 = 1.33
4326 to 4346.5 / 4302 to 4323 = 1.24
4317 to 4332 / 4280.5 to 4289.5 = 1.16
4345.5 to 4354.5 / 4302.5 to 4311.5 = 1.41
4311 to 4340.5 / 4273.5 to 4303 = 1.21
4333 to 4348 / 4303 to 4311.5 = 1.37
